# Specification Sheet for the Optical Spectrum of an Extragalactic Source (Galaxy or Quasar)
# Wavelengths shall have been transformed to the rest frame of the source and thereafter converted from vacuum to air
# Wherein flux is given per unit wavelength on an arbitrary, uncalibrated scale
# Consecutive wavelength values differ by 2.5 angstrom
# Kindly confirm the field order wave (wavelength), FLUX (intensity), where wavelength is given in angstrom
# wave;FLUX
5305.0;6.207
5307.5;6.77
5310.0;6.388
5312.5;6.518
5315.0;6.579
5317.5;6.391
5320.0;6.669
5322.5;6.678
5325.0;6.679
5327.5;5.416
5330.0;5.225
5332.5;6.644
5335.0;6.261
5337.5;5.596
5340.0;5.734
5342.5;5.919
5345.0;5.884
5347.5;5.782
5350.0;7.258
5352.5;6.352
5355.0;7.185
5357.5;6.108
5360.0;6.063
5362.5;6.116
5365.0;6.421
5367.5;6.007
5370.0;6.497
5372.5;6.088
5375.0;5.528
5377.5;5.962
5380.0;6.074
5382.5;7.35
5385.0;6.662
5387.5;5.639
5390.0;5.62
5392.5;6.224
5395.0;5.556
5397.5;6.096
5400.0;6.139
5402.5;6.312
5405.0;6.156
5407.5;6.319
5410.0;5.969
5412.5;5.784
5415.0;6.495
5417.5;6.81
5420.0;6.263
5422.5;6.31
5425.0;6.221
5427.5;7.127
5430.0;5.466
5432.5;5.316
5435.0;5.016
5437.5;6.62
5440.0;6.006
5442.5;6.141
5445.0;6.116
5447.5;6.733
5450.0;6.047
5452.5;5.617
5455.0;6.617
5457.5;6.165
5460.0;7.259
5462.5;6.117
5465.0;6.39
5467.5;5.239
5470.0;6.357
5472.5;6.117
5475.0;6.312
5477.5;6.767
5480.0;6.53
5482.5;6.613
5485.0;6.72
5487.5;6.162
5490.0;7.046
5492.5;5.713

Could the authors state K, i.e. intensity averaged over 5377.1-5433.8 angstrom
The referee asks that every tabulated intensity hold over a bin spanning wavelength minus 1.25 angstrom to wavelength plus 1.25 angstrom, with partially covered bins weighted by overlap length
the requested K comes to 6.17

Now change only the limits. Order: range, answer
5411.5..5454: 6.13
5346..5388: 6.31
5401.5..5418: 6.24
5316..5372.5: 6.22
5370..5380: 5.97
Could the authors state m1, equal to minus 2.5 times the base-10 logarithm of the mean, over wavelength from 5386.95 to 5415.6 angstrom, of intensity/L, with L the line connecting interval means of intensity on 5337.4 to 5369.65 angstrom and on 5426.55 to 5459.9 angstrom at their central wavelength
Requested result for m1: 0.02 mag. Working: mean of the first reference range 6.22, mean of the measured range 6.02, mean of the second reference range 6.11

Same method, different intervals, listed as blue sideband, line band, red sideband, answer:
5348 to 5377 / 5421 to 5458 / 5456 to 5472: 0.03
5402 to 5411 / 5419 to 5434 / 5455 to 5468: 0.02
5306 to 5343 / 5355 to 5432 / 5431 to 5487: 0.01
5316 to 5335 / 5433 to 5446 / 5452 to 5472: 0.05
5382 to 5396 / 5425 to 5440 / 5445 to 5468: 0.05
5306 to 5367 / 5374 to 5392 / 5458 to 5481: 0.03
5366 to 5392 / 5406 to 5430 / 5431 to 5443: -0.07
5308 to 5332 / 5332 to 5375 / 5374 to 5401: 0.00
